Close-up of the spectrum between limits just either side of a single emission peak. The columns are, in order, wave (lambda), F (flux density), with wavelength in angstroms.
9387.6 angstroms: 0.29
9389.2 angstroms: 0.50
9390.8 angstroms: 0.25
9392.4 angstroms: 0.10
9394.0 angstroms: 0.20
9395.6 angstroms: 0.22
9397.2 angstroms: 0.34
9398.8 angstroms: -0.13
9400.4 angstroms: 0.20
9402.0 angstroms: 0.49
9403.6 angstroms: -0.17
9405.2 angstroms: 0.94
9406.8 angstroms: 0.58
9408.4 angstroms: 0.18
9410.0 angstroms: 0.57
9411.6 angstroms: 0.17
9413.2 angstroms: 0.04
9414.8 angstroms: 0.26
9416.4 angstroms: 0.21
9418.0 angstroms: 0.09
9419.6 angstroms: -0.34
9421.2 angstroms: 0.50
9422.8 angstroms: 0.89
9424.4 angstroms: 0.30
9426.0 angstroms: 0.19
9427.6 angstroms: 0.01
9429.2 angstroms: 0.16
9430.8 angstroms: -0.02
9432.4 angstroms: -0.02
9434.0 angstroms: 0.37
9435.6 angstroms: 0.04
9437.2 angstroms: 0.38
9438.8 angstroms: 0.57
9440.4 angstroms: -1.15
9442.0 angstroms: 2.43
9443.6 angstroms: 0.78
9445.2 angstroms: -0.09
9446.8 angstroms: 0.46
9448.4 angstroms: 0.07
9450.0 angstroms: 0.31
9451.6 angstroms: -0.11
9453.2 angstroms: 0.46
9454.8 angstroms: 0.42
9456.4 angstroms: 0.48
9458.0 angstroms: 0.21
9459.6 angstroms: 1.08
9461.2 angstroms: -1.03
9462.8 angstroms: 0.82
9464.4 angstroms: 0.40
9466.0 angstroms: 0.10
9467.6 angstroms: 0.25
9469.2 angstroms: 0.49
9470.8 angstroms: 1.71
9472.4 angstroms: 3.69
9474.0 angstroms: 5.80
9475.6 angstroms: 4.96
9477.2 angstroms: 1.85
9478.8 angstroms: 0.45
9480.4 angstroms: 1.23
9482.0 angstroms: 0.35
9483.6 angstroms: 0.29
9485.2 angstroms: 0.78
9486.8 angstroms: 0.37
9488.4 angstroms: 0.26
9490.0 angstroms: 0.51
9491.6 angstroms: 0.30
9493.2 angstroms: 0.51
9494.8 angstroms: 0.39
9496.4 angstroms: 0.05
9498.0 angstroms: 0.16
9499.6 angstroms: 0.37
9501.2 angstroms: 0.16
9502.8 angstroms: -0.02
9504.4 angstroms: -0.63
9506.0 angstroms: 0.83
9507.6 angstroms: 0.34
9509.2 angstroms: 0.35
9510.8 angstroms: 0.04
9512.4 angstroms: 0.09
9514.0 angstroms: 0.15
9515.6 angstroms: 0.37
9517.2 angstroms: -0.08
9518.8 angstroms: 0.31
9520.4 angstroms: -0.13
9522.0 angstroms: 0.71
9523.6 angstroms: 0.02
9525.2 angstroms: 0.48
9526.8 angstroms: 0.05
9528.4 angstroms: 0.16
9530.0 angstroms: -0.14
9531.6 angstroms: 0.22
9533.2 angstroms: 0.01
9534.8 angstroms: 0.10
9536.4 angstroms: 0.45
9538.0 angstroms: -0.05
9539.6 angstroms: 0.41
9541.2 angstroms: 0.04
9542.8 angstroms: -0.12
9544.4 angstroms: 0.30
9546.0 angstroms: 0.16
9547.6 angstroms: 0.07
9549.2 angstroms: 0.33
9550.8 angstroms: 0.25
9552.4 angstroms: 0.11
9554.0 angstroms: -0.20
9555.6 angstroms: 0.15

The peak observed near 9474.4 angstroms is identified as [O III] 5007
